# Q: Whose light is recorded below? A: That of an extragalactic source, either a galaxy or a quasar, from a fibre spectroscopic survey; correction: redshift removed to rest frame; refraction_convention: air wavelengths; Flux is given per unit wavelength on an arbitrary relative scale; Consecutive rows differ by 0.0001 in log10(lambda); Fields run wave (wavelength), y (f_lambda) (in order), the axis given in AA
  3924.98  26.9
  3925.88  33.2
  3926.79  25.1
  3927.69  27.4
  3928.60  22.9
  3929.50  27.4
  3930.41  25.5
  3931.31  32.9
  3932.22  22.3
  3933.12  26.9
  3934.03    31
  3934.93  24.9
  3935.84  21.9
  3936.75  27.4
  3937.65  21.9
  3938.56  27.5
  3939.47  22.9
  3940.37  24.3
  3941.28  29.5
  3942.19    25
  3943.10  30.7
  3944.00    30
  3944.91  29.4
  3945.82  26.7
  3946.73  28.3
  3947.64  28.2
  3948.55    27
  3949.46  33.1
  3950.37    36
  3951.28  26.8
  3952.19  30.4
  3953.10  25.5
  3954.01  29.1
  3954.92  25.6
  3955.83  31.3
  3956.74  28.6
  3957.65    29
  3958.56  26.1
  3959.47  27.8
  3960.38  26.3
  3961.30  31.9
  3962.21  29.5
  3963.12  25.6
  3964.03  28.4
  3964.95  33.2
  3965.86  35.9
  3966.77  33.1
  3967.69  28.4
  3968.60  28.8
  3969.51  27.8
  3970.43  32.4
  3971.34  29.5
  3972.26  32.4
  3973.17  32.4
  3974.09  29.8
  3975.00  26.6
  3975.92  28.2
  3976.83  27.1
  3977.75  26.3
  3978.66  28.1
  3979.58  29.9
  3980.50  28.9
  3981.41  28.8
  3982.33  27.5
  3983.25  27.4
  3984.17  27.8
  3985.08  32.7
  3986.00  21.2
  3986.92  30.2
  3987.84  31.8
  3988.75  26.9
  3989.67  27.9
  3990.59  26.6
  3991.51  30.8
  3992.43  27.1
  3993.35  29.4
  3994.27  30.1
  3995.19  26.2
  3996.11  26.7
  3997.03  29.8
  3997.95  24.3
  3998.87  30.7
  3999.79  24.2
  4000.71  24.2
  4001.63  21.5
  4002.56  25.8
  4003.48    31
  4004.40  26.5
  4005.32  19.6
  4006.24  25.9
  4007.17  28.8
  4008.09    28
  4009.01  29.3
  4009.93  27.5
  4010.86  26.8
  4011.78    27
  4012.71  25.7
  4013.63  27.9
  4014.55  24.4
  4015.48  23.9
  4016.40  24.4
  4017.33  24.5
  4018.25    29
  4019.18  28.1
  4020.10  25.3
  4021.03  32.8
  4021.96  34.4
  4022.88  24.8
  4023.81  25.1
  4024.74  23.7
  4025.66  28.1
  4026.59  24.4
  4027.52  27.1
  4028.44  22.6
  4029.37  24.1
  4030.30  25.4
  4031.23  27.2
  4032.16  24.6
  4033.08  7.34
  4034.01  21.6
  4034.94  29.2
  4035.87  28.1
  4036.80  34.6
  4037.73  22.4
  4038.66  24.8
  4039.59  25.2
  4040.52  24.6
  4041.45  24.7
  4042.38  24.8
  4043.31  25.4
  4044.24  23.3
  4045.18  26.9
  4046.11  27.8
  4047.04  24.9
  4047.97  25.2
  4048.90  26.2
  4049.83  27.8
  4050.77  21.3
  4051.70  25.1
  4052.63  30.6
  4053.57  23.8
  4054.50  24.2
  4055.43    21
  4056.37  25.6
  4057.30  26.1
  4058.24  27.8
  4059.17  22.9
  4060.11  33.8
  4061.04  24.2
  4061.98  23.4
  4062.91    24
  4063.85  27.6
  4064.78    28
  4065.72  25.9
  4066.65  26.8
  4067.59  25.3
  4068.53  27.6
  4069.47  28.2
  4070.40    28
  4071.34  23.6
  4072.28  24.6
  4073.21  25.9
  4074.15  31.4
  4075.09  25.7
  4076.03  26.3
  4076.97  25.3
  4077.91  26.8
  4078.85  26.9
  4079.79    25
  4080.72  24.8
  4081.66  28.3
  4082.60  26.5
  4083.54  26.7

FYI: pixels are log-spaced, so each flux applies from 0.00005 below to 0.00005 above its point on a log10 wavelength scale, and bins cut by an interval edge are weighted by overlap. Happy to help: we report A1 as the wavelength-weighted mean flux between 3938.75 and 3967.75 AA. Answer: 28.9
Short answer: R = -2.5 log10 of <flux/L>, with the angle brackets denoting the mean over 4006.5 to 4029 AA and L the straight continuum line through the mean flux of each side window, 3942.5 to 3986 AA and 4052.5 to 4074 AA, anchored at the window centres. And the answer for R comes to 0.03 mag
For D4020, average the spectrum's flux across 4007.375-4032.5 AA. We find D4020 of 26.6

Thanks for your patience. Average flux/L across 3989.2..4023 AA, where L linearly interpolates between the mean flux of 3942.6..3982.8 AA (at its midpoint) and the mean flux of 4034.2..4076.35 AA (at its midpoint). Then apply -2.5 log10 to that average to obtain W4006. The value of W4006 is 0.03 mag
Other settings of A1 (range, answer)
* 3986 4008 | 27.1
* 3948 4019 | 28.1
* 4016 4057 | 25.5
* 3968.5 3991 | 28.7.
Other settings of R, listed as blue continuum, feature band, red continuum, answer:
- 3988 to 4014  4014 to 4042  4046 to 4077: 0.04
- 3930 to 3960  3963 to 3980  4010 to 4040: -0.10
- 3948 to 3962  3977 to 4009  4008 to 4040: -0.01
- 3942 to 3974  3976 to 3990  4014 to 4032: 0.00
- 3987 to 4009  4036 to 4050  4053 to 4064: 0.00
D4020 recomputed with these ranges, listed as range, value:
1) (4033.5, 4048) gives 25.8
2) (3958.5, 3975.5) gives 29.9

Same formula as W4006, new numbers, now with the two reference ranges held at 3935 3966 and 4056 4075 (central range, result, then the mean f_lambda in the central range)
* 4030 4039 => 0.10 mag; 24.5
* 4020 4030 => 0.02 mag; 26.6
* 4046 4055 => 0.05 mag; 25.6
